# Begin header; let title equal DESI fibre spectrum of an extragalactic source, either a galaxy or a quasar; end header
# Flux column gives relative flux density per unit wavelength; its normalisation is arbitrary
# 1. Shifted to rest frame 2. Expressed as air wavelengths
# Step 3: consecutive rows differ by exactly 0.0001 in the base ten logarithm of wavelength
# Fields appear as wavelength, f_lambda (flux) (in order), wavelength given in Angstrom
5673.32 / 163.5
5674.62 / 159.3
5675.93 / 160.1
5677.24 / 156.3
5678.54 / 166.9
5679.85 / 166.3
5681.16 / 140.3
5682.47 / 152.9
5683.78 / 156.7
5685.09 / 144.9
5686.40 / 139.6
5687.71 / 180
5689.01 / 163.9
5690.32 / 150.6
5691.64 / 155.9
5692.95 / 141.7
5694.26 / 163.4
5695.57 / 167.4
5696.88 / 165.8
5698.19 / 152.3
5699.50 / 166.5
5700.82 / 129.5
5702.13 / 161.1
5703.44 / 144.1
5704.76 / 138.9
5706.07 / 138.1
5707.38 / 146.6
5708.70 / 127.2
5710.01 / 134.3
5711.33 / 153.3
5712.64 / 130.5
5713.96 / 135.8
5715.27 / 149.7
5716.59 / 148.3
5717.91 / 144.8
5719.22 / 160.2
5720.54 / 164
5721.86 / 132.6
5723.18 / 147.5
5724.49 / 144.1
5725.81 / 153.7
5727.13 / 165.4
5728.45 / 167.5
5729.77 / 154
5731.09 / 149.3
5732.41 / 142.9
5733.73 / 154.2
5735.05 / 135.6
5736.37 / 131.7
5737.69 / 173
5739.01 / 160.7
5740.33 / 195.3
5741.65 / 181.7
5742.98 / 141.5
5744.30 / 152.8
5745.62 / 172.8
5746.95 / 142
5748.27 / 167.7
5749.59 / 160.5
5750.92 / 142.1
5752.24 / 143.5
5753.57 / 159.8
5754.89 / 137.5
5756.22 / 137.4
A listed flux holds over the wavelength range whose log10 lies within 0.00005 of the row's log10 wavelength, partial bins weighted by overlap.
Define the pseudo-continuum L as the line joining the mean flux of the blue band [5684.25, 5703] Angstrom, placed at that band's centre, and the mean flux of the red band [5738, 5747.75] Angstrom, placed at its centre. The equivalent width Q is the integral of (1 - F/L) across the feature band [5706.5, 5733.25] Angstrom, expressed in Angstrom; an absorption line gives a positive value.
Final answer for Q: 2.1 Angstrom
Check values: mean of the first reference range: 156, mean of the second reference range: 164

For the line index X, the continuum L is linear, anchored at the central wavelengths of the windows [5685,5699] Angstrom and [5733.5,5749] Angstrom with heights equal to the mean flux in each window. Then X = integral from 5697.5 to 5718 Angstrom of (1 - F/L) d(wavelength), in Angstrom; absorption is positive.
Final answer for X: 1.9 Angstrom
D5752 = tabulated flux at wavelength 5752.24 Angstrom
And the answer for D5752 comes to 143.5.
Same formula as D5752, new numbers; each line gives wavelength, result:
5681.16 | 140.3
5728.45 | 167.5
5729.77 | 154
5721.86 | 132.6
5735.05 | 135.6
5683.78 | 156.7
